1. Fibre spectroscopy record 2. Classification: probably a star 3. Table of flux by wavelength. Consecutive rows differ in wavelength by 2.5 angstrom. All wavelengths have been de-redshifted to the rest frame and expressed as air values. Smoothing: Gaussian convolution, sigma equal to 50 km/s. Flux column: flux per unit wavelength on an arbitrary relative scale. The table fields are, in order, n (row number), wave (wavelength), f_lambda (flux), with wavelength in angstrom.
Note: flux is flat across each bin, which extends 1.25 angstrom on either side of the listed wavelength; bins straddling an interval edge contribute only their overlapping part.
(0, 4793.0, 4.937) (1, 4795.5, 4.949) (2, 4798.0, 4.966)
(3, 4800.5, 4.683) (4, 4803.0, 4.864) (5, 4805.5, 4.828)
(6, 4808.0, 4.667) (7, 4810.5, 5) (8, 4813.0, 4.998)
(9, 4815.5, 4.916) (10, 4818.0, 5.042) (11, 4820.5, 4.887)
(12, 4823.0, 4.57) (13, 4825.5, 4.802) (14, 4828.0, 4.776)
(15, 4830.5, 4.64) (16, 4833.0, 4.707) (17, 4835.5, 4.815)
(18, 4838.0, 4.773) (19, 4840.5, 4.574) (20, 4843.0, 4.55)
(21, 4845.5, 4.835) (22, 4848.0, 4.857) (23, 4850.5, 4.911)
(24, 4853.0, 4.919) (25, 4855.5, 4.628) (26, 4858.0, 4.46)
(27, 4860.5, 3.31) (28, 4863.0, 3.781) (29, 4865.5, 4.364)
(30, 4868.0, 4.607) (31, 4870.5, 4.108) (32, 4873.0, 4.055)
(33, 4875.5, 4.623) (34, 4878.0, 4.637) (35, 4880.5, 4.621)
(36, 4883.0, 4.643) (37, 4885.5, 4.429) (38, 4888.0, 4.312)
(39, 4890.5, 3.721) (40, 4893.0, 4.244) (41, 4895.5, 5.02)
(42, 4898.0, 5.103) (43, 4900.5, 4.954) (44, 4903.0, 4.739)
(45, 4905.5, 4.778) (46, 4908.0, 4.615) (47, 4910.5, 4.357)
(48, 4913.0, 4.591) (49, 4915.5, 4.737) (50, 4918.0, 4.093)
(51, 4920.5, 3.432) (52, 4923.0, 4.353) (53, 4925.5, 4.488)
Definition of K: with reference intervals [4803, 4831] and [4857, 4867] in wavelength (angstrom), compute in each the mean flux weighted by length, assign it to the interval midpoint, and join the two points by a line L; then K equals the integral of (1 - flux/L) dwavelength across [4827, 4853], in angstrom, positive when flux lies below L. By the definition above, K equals -2.1 angstrom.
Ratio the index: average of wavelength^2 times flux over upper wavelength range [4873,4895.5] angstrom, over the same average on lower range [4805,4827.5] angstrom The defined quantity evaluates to 0.94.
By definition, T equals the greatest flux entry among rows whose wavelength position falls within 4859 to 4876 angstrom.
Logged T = 4.623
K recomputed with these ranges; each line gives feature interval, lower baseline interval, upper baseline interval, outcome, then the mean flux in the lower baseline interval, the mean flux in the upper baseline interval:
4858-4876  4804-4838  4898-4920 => 2.21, 4.82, 4.6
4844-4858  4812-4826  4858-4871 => -1.57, 4.87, 4.07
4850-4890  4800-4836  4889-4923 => 2.09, 4.82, 4.48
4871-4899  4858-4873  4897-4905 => 0.33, 4.07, 4.91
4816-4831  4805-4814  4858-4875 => -0.38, 4.87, 4.09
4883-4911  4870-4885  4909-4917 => -0.42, 4.46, 4.55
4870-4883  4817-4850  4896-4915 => 0.82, 4.76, 4.75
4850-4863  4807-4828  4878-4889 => 0.85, 4.86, 4.52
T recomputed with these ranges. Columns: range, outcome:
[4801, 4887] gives 5.042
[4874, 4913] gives 5.103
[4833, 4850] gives 4.857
